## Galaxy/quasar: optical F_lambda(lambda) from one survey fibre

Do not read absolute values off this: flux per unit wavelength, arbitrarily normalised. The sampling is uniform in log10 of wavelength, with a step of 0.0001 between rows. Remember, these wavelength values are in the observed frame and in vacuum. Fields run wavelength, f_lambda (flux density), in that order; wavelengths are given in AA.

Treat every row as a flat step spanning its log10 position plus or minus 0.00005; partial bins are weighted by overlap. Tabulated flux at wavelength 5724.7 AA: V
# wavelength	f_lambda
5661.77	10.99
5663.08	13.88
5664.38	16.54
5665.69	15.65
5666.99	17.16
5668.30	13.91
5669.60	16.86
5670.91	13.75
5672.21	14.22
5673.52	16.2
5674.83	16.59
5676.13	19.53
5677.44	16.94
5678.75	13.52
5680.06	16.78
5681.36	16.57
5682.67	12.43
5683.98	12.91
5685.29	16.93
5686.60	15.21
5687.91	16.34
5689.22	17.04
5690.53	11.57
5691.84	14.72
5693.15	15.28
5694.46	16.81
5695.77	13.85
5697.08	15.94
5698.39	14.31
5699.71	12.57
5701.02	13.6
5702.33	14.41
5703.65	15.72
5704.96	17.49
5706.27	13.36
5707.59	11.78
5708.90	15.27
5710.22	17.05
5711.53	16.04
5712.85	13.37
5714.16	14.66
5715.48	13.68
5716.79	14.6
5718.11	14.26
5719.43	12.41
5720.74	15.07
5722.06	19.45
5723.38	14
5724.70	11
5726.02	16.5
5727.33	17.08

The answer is 11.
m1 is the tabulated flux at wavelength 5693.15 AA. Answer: 15.28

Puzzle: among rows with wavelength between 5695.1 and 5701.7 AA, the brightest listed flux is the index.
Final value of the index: 15.94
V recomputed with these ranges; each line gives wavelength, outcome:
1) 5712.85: 13.37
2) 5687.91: 16.34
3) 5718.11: 14.26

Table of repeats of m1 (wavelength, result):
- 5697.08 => 15.94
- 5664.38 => 16.54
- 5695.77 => 13.85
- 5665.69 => 15.65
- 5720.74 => 15.07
